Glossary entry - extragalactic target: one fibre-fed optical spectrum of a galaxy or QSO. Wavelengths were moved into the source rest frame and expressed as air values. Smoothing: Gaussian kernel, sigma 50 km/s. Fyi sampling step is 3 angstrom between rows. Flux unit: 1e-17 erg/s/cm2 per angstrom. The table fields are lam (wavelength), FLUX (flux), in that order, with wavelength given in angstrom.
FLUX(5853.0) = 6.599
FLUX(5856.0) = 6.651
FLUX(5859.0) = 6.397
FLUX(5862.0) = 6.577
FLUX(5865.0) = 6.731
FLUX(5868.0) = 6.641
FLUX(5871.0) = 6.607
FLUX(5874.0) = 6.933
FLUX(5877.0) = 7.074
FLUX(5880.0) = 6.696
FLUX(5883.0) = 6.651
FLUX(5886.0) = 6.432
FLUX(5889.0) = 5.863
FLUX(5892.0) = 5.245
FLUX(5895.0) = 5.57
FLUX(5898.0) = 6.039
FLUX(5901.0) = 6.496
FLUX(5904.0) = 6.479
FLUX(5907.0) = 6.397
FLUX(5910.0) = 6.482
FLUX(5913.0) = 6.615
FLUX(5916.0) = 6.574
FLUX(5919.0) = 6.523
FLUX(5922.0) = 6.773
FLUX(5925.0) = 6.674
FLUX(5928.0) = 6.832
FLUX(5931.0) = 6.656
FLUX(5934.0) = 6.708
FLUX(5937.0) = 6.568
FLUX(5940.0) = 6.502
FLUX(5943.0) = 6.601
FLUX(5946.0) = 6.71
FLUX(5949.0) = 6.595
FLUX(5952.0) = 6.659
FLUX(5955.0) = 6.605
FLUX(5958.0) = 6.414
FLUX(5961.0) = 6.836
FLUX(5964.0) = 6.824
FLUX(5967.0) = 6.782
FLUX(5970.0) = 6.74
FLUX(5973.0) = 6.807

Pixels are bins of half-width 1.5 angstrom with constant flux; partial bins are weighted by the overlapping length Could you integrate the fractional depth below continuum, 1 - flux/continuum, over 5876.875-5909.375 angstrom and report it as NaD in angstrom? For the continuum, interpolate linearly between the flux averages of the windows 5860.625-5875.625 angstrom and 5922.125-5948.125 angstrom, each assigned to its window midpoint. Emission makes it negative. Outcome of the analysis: 2.2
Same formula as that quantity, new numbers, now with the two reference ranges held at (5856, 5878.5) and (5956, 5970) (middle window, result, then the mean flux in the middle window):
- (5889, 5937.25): 2.3 angstrom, 6.39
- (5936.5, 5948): 0.2 angstrom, 6.6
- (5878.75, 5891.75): 0.8 angstrom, 6.29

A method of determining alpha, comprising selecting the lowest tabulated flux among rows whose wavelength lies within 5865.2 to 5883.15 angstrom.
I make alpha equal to 6.607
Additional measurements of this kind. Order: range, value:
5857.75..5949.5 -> 5.245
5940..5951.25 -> 6.502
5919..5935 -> 6.523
